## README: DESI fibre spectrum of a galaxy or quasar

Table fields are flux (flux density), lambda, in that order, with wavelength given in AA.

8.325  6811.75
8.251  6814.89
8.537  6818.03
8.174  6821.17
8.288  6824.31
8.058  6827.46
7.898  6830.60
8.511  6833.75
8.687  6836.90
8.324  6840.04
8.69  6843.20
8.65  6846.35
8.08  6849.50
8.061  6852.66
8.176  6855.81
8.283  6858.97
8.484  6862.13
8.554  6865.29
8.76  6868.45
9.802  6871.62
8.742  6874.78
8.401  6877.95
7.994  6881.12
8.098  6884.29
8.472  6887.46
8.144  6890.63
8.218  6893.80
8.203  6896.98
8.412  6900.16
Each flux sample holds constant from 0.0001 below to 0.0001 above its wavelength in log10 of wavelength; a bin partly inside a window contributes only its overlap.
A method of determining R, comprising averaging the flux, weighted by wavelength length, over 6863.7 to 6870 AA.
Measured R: 8.66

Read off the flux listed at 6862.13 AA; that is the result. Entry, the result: 8.484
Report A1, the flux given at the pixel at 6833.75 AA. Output 8.511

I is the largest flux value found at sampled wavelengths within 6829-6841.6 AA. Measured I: 8.687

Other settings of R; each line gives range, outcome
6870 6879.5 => 8.98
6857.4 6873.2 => 8.78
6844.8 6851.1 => 8.36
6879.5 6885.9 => 8.05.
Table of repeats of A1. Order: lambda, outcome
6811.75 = 8.325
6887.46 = 8.472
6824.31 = 8.288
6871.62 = 9.802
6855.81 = 8.176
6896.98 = 8.203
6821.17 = 8.174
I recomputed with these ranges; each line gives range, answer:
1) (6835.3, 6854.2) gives 8.69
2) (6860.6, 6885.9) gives 9.802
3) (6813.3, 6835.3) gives 8.537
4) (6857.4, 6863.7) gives 8.484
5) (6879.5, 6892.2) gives 8.472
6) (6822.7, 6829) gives 8.288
